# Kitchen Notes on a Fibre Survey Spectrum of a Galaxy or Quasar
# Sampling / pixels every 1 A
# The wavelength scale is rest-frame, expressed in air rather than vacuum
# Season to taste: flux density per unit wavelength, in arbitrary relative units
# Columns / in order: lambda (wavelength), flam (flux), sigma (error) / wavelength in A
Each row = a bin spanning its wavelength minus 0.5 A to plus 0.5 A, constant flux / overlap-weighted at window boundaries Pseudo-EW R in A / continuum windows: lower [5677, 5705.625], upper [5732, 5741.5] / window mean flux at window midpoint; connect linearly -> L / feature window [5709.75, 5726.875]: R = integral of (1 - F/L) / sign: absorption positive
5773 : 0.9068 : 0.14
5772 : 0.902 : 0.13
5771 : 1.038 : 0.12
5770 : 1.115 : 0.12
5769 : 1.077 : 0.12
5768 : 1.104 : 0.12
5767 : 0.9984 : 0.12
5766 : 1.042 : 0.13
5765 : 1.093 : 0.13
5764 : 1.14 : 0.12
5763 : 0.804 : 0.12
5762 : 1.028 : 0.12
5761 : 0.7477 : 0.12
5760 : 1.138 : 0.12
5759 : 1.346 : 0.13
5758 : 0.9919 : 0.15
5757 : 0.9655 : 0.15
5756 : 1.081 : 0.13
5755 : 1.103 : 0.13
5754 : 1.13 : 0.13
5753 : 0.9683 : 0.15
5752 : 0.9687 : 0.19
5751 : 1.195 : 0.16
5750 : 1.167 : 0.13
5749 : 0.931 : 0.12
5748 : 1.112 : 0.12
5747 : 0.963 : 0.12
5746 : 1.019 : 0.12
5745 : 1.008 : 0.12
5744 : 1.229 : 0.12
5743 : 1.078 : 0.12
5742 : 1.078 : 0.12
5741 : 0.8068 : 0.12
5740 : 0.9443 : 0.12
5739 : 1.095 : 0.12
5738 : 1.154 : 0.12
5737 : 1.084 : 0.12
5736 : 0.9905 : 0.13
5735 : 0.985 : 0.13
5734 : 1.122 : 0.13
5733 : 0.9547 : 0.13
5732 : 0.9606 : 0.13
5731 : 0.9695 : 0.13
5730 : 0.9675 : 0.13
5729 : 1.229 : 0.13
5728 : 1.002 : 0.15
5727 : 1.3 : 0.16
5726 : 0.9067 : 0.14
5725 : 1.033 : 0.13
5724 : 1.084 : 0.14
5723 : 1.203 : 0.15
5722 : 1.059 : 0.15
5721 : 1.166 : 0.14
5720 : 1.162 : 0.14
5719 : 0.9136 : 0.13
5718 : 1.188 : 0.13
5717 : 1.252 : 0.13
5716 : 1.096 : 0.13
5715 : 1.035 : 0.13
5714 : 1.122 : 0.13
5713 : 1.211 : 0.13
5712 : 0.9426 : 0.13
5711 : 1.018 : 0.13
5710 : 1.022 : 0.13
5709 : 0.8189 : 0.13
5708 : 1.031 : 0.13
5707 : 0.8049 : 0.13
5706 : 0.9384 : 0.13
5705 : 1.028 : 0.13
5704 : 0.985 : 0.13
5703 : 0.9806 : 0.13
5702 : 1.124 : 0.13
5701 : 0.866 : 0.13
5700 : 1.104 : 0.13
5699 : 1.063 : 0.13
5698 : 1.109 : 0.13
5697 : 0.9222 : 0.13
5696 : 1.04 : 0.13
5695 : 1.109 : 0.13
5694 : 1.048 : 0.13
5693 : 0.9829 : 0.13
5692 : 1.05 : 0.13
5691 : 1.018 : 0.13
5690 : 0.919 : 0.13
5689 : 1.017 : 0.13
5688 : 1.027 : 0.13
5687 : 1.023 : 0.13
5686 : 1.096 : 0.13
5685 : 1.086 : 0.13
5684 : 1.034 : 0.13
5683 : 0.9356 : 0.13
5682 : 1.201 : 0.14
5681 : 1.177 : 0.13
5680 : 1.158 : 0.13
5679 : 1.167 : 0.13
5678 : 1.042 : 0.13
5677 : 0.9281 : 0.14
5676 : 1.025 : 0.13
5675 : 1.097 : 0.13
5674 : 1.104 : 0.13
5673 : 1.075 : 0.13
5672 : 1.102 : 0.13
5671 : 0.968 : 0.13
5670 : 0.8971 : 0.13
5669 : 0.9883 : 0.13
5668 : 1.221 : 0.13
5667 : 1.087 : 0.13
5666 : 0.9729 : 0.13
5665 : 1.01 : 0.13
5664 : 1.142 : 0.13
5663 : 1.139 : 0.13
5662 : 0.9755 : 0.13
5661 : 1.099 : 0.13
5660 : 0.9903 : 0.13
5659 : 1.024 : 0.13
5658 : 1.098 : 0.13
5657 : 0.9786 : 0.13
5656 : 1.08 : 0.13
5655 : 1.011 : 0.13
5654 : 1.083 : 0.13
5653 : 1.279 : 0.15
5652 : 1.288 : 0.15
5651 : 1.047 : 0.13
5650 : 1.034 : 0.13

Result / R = -1.1 A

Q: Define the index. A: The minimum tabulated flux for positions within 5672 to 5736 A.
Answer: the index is 0.8049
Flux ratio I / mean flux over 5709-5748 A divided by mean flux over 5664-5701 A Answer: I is 1.01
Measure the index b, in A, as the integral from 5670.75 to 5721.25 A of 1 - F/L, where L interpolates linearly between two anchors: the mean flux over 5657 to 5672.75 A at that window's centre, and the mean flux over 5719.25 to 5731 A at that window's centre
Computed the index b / 1.1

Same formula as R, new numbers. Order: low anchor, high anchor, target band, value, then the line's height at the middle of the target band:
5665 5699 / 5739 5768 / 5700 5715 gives 0.7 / 1.05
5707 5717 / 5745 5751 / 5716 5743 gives -0.6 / 1.04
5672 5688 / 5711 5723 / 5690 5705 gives 0.9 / 1.09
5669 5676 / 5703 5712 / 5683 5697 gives -0.4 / 0.996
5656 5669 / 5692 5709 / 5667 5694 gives -0.5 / 1.03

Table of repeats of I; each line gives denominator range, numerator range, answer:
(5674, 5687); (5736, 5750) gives 0.97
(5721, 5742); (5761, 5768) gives 0.96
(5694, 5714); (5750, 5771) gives 1.04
